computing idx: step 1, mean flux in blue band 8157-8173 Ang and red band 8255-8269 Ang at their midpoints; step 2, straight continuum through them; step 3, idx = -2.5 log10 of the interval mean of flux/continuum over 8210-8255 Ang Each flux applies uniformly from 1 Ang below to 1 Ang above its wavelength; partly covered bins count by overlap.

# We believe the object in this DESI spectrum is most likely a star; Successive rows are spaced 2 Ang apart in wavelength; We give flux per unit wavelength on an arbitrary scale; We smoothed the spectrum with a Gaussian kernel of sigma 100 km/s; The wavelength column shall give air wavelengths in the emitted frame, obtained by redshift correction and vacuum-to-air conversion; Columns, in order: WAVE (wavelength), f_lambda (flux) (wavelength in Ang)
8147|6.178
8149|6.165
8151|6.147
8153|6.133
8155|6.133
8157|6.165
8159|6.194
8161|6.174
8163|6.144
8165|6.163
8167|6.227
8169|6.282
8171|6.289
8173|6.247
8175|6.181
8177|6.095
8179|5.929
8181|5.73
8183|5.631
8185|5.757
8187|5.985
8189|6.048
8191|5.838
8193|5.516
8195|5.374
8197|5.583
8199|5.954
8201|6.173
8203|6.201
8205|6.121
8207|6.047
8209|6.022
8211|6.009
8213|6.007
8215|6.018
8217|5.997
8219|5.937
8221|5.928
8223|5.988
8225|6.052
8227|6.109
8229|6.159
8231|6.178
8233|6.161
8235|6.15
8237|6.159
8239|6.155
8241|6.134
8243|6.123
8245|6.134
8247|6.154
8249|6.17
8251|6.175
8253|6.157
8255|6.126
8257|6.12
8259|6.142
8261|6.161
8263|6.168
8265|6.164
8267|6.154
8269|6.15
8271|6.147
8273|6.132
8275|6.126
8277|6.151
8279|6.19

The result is 0.01 mag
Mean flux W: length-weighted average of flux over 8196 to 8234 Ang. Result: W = 6.03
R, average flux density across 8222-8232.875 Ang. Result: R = 6.1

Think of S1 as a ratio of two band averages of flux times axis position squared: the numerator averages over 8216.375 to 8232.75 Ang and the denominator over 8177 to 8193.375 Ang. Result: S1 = 1.05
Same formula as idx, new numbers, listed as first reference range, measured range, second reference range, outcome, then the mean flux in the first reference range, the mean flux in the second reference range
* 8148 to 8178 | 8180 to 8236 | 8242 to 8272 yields 0.038 mag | 6.18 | 6.15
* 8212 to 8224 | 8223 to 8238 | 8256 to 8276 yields -0.019 mag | 5.98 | 6.15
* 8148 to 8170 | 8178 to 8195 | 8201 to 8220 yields 0.060 mag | 6.18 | 6.05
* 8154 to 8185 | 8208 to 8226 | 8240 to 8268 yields 0.023 mag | 6.09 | 6.15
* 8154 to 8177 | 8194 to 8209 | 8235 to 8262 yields 0.044 mag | 6.2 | 6.15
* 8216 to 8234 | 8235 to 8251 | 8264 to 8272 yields -0.009 mag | 6.06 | 6.15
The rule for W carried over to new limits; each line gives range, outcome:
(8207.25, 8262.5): 6.1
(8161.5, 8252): 6.03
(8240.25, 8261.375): 6.14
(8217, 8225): 5.97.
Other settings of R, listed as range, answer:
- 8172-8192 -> 5.94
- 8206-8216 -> 6.02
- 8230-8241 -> 6.16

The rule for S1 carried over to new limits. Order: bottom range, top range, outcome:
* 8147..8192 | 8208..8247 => 1.01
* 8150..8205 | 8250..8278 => 1.04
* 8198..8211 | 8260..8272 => 1.03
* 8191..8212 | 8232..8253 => 1.05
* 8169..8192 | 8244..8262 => 1.05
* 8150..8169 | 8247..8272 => 1.02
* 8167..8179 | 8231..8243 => 1.01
